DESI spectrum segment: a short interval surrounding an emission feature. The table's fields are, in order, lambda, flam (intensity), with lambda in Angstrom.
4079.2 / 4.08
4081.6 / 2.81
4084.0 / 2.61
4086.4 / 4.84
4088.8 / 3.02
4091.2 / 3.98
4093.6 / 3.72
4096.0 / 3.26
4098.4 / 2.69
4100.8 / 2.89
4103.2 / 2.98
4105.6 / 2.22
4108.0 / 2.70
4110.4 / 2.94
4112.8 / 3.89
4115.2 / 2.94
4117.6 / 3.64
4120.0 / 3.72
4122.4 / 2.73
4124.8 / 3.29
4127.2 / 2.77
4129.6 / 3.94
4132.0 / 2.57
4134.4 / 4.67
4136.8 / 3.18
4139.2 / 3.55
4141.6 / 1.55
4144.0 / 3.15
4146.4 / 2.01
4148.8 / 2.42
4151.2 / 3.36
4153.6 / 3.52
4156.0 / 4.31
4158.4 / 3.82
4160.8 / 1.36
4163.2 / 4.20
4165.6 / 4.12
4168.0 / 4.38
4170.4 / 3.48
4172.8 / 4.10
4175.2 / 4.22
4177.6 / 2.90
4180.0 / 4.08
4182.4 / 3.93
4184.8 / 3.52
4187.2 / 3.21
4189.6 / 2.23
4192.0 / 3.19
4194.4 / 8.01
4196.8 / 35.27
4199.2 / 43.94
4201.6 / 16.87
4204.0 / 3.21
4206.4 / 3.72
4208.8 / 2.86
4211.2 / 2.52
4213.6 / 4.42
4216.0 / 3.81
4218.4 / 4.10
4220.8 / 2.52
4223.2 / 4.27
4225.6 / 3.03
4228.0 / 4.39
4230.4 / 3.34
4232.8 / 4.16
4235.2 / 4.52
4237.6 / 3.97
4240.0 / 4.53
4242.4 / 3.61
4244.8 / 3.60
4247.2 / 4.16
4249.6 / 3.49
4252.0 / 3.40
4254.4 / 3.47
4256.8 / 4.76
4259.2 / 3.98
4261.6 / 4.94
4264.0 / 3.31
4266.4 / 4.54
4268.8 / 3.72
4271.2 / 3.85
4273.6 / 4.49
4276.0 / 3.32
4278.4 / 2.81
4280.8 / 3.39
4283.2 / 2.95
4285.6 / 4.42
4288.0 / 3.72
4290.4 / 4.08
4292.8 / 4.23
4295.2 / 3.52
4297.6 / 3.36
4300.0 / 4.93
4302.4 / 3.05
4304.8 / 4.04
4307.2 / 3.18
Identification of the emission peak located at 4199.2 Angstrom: [O II]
